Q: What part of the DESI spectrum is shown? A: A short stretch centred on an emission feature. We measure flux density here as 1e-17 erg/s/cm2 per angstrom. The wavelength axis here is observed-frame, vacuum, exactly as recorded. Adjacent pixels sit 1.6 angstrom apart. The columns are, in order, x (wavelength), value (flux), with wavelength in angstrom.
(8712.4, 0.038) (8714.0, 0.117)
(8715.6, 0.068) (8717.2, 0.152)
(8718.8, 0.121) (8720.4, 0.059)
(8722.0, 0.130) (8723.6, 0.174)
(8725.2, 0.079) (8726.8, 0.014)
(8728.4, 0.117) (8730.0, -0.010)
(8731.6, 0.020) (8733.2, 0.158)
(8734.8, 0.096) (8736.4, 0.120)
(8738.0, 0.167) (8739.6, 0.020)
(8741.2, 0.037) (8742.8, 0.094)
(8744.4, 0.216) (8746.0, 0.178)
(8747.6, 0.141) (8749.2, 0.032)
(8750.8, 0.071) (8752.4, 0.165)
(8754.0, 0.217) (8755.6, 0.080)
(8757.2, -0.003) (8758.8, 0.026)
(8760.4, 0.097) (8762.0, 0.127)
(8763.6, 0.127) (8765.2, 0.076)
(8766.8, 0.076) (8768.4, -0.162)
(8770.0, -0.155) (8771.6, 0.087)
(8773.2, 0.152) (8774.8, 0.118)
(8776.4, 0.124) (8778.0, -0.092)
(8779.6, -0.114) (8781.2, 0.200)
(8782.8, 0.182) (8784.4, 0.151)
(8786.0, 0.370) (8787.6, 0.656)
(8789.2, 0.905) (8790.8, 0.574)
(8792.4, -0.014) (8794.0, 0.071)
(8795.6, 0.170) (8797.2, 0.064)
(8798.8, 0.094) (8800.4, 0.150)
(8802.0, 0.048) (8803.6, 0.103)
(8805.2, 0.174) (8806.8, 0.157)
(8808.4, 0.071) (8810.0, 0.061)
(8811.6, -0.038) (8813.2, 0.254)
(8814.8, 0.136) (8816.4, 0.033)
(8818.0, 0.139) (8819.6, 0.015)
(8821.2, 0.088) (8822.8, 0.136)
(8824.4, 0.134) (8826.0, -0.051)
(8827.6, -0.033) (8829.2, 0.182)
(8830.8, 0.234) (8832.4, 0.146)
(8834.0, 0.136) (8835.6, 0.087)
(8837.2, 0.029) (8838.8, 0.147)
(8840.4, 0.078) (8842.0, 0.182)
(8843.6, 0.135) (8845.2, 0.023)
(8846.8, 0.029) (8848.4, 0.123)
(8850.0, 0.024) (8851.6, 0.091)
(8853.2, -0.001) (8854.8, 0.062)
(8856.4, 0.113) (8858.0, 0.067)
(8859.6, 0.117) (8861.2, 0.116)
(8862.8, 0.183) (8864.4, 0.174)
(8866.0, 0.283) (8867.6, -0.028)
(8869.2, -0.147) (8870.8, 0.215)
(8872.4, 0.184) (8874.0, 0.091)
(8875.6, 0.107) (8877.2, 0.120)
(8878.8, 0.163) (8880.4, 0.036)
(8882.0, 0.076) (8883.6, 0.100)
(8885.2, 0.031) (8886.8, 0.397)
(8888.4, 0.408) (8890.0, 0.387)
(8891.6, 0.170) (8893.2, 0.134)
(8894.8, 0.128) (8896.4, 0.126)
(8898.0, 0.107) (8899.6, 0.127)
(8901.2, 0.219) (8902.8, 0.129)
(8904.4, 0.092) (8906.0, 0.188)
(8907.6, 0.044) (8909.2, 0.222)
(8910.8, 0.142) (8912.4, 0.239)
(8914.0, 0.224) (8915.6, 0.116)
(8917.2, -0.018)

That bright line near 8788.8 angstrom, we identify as Hbeta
